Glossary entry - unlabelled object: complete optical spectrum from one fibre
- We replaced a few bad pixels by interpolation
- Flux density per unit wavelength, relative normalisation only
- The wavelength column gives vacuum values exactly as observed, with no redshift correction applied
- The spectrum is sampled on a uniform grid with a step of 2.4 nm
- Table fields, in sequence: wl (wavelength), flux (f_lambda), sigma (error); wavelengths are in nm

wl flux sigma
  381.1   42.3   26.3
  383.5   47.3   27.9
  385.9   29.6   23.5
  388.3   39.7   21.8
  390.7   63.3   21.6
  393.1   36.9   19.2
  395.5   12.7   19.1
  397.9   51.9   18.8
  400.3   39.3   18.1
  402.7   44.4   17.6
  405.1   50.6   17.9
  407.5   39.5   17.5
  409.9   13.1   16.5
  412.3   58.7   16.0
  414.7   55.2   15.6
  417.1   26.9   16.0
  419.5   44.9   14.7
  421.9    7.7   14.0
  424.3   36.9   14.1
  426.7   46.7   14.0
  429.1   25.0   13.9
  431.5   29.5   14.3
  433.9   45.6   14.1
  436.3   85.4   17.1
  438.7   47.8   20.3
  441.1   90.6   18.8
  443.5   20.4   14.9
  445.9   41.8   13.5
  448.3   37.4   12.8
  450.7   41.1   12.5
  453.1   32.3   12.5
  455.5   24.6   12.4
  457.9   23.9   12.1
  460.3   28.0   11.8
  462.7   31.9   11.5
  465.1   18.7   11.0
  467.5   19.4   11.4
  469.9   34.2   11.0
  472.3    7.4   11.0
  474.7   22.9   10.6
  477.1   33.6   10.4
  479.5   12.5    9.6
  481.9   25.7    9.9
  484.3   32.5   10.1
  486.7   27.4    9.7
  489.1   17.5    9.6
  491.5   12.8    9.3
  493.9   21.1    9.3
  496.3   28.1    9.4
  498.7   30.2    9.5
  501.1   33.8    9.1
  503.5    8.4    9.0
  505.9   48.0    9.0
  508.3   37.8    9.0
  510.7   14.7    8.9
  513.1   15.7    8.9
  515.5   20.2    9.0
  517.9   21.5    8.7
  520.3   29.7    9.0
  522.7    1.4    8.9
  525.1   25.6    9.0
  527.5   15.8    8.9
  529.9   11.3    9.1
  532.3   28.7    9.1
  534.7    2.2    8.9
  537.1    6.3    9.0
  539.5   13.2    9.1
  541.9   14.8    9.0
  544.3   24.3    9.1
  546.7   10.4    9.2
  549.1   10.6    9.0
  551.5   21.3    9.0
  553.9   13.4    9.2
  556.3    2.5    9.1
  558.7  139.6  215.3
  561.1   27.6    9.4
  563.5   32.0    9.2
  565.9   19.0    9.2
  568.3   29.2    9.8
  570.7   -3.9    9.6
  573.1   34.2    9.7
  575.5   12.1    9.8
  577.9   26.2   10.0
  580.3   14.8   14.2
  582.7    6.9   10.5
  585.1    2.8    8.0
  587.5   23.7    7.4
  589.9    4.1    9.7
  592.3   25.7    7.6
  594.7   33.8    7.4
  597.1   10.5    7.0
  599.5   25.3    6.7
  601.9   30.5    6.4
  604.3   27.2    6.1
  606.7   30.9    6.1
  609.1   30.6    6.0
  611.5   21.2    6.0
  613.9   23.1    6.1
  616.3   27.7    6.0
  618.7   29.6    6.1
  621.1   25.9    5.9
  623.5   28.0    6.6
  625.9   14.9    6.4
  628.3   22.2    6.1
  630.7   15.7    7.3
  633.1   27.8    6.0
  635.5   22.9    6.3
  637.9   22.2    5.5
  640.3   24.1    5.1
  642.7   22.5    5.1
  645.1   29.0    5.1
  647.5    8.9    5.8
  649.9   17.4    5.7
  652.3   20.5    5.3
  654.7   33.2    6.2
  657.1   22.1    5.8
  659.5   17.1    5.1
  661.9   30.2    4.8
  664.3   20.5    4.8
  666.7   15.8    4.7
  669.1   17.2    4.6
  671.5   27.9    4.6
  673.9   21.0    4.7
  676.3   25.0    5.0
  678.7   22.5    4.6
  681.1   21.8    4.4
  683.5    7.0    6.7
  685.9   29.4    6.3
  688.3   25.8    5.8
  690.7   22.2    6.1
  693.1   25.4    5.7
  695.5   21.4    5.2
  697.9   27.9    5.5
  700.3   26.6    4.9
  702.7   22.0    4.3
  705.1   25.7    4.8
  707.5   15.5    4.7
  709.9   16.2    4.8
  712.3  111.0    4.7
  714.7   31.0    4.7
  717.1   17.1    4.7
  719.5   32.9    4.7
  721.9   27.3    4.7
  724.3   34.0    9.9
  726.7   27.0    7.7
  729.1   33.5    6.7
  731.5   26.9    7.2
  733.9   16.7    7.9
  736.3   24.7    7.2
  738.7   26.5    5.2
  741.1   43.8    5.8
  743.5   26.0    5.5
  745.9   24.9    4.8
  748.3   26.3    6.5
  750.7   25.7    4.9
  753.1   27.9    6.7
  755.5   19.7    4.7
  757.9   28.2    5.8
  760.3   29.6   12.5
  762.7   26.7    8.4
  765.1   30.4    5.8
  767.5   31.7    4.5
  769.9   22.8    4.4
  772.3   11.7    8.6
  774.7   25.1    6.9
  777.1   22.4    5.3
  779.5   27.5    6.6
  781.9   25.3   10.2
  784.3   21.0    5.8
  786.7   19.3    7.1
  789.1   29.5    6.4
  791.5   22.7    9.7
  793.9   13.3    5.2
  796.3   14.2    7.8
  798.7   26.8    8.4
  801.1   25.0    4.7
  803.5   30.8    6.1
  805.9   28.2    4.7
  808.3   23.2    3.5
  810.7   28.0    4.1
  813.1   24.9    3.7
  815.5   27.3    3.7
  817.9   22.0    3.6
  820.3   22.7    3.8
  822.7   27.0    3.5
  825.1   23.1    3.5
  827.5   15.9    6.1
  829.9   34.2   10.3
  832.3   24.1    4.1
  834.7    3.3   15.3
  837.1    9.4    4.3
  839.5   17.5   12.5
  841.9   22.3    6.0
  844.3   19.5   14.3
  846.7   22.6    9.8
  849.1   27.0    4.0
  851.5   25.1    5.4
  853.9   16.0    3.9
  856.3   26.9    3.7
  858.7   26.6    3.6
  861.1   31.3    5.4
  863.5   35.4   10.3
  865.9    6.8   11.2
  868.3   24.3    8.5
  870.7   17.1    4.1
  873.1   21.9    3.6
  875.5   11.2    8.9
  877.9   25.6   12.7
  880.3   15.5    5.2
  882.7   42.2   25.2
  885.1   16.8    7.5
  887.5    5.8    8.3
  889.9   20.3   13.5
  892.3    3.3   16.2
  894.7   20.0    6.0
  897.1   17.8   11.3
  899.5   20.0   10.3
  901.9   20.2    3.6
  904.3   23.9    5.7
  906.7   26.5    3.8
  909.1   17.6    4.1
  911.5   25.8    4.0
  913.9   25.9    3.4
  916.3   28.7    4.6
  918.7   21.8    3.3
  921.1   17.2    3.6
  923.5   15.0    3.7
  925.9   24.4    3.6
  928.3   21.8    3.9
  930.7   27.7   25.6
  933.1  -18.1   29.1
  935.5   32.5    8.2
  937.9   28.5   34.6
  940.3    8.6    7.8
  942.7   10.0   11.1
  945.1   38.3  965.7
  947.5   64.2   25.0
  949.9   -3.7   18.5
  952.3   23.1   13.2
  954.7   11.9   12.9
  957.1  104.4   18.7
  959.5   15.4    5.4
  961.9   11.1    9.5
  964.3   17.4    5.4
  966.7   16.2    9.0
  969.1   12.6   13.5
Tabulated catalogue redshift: 0.912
